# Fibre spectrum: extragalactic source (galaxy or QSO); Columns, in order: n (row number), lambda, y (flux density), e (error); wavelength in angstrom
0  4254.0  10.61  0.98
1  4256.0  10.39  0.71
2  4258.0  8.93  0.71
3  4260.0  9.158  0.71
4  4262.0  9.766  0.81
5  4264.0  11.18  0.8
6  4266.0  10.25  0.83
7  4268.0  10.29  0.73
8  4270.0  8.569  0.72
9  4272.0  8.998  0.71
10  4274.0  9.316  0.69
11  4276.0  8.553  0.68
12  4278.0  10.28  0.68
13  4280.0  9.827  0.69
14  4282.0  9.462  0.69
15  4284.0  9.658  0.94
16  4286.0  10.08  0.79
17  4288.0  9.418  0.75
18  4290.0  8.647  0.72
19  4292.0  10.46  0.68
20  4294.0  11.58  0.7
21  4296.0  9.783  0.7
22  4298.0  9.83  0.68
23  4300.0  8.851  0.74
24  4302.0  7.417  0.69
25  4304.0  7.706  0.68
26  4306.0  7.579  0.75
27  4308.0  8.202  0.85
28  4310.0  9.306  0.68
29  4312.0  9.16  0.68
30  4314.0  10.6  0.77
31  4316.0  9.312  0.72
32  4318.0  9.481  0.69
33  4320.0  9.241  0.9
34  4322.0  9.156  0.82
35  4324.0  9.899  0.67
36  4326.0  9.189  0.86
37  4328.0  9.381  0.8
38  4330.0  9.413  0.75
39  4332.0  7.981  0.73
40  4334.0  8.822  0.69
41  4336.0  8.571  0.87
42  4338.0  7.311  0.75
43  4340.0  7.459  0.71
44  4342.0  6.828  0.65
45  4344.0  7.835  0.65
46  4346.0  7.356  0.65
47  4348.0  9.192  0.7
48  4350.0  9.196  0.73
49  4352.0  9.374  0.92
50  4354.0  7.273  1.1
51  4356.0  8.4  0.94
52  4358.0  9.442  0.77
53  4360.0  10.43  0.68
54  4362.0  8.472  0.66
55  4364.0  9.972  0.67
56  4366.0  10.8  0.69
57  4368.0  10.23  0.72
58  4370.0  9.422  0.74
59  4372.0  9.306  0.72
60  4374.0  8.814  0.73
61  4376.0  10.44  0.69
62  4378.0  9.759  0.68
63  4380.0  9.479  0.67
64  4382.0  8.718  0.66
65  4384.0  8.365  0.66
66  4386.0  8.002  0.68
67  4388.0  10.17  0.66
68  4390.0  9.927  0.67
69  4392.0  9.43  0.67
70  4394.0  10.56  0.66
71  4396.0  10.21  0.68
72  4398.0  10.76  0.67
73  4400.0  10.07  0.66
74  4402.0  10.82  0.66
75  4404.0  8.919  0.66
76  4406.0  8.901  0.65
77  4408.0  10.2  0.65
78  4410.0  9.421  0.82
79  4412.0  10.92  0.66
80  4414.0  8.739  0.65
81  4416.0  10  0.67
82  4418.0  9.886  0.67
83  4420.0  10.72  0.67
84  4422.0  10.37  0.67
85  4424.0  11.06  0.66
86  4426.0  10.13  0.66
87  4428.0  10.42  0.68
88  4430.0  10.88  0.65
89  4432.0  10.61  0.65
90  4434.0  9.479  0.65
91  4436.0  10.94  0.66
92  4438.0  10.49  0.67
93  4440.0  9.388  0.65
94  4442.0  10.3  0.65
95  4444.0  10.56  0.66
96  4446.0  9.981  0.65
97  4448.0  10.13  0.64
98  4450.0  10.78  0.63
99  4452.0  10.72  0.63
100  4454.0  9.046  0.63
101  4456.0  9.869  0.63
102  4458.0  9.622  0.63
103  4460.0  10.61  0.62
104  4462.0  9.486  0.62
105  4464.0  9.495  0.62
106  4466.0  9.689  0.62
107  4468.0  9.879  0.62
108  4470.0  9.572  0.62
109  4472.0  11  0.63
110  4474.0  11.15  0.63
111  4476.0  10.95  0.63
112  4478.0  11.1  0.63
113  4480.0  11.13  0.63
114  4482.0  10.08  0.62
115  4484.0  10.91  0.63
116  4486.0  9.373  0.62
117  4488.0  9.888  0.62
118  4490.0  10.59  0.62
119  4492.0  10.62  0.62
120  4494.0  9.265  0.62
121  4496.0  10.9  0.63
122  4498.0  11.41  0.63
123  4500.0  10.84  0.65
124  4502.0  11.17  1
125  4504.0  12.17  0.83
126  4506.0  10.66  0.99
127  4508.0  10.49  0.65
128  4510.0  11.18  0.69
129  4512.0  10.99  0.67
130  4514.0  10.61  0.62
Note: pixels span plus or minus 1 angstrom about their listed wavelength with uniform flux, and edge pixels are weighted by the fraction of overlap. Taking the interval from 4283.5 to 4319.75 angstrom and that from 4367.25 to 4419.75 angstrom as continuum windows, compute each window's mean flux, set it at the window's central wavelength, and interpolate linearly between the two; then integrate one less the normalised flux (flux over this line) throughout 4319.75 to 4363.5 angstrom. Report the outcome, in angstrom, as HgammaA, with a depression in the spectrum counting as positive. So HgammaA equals 3.7 angstrom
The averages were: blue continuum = 9.28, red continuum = 9.68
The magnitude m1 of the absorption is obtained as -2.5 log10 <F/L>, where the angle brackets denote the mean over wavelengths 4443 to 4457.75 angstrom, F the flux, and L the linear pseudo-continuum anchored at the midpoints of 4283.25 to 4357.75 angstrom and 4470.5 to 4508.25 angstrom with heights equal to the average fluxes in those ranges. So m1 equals 0.02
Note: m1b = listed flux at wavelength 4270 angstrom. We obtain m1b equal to 8.569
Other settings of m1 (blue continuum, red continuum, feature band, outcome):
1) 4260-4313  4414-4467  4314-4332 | 0.02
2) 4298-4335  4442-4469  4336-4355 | 0.15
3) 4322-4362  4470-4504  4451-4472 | 0.05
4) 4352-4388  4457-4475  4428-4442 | -0.05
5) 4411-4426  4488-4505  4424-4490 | 0.03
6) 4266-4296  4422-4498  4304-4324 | 0.08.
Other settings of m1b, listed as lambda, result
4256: 10.39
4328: 9.381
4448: 10.13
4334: 8.822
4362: 8.472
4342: 6.828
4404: 8.919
